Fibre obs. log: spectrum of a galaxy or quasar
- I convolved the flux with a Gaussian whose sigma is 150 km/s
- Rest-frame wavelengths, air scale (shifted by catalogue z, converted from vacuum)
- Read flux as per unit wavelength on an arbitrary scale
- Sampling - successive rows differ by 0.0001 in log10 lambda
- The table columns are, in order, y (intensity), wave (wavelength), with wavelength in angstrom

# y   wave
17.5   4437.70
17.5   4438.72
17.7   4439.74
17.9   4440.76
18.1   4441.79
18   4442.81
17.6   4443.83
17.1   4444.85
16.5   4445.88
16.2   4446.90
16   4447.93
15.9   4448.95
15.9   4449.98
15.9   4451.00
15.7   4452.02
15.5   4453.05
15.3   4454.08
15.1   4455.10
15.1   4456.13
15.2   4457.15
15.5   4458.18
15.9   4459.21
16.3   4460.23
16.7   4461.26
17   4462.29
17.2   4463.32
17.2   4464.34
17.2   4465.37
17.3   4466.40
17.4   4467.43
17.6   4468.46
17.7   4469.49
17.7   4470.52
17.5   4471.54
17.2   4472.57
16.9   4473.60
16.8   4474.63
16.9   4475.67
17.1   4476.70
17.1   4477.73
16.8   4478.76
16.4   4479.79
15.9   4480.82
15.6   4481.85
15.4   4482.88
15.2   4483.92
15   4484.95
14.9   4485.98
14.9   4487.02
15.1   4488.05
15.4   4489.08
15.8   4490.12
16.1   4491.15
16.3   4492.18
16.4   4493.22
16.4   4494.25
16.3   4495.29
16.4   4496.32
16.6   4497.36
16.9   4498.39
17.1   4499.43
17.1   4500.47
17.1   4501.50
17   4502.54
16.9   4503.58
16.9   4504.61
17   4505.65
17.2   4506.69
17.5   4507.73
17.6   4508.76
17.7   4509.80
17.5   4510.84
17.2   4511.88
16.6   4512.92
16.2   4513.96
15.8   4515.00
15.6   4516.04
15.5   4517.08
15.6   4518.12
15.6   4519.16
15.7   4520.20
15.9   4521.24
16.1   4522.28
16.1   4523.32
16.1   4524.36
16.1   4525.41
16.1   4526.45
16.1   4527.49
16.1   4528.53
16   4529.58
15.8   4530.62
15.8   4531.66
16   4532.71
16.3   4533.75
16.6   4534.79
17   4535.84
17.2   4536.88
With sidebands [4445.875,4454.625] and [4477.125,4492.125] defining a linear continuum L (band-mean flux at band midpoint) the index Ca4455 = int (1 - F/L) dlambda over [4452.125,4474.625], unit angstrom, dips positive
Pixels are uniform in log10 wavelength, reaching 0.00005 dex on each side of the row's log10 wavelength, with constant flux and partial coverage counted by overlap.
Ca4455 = -1.1 angstrom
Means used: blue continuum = 15.8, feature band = 16.6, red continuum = 15.7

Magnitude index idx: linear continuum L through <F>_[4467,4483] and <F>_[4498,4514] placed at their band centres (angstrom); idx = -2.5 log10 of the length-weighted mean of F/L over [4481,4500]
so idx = 0.075 mag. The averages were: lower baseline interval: 16.9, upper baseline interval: 17.1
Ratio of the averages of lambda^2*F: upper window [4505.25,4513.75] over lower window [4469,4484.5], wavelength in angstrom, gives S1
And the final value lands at 1.05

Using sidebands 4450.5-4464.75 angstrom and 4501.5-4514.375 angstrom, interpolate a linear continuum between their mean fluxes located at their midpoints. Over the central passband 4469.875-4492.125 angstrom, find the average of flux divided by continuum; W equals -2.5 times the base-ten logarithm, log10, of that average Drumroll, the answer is 0.02 mag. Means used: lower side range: 16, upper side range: 17.1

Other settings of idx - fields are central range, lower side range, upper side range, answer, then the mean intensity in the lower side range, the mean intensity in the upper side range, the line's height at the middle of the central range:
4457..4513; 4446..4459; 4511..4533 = -0.054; 15.6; 16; 15.8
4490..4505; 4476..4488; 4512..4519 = -0.051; 15.8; 15.9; 15.9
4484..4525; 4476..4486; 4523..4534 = -0.020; 16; 16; 16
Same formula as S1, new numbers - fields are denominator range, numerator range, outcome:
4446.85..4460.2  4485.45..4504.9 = 1.06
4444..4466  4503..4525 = 1.05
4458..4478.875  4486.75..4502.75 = 0.97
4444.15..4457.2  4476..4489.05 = 1.01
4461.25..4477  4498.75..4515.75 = 1.00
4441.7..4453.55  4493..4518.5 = 1.04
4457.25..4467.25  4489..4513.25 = 1.03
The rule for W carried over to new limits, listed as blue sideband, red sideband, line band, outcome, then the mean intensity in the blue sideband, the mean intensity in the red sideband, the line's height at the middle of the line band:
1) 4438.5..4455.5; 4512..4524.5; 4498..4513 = -0.073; 16.6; 15.9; 16.1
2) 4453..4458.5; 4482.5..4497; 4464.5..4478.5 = -0.119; 15.3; 15.7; 15.5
